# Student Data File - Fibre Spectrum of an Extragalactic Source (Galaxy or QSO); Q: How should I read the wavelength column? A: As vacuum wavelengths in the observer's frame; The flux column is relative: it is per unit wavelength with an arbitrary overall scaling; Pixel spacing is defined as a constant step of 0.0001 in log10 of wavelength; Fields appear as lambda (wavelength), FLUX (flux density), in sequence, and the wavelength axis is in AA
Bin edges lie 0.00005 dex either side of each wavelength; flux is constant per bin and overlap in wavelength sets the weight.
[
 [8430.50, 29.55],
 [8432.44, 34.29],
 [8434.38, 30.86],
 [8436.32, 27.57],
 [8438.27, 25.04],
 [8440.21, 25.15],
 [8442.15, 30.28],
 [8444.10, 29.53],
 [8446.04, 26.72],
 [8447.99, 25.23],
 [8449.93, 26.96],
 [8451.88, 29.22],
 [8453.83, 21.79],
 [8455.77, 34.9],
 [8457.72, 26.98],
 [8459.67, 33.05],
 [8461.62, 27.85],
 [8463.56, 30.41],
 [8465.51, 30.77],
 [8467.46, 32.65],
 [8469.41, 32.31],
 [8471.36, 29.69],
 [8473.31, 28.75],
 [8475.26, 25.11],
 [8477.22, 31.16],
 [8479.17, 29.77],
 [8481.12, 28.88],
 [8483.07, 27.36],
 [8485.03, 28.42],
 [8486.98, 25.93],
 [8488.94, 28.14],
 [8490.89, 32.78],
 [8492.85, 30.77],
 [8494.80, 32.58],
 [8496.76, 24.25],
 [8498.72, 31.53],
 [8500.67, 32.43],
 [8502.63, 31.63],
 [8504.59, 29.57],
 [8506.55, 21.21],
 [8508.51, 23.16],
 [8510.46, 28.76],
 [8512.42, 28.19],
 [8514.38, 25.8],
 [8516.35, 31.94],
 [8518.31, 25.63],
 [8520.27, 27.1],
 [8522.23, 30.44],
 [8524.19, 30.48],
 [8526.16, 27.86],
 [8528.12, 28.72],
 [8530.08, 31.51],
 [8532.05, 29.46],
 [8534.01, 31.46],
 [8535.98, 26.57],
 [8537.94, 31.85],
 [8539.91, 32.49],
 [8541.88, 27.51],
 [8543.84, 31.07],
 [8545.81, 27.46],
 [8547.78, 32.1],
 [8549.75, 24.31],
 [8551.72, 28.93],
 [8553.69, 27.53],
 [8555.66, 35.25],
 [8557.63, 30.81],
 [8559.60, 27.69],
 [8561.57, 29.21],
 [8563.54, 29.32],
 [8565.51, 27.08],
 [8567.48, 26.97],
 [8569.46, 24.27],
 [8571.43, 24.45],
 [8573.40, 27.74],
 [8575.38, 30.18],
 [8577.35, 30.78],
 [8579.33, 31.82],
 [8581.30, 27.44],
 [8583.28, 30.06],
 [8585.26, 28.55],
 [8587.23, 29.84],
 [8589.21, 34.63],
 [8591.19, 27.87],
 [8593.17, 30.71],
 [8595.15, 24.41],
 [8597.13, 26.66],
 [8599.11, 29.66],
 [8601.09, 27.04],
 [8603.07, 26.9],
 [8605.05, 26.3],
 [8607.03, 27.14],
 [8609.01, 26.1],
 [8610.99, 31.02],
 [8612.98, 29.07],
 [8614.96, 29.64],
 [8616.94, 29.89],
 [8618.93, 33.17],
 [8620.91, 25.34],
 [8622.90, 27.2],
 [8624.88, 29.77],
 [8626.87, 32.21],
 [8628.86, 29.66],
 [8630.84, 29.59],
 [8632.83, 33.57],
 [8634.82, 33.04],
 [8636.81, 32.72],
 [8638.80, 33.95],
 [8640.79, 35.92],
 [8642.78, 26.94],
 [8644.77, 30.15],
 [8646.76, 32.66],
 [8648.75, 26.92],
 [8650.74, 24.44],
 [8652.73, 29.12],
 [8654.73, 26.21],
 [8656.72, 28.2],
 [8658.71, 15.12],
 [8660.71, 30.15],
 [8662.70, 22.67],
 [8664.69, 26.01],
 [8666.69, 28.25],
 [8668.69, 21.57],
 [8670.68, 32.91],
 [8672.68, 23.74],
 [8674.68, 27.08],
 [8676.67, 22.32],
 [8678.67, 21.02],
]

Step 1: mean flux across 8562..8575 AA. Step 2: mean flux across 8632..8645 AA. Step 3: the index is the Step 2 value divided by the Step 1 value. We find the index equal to 1.20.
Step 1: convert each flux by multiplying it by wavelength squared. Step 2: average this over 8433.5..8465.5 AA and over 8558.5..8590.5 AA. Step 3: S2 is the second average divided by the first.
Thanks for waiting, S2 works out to 1.05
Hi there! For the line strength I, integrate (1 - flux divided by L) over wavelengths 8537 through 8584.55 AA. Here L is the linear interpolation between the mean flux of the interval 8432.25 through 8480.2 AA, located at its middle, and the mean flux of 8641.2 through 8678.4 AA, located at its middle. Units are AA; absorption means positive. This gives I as -2.3 AA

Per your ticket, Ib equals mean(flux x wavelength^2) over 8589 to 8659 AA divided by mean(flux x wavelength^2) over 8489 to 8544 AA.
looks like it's 1.02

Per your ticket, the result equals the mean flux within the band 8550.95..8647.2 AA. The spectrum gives 29.4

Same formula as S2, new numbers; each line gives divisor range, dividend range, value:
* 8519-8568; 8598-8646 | 1.04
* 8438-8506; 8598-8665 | 1.03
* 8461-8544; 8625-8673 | 1.02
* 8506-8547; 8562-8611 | 1.00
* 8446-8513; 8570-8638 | 1.04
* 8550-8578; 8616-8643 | 1.11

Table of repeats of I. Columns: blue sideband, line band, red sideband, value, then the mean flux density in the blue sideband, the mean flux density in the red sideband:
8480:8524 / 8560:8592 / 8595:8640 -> 0.4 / 28.5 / 29.4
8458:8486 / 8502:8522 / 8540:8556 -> 1.4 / 29.7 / 29.2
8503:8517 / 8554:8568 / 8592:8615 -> -1.0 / 27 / 27.8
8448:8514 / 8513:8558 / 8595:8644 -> -0.3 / 28.9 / 29.6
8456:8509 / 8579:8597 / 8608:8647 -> 0.6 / 29.3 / 30.5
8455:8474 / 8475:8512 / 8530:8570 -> 1.9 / 30.7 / 29.2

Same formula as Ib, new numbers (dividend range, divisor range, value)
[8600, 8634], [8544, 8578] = 1.03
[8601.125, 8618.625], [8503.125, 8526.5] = 1.05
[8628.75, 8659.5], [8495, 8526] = 1.07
